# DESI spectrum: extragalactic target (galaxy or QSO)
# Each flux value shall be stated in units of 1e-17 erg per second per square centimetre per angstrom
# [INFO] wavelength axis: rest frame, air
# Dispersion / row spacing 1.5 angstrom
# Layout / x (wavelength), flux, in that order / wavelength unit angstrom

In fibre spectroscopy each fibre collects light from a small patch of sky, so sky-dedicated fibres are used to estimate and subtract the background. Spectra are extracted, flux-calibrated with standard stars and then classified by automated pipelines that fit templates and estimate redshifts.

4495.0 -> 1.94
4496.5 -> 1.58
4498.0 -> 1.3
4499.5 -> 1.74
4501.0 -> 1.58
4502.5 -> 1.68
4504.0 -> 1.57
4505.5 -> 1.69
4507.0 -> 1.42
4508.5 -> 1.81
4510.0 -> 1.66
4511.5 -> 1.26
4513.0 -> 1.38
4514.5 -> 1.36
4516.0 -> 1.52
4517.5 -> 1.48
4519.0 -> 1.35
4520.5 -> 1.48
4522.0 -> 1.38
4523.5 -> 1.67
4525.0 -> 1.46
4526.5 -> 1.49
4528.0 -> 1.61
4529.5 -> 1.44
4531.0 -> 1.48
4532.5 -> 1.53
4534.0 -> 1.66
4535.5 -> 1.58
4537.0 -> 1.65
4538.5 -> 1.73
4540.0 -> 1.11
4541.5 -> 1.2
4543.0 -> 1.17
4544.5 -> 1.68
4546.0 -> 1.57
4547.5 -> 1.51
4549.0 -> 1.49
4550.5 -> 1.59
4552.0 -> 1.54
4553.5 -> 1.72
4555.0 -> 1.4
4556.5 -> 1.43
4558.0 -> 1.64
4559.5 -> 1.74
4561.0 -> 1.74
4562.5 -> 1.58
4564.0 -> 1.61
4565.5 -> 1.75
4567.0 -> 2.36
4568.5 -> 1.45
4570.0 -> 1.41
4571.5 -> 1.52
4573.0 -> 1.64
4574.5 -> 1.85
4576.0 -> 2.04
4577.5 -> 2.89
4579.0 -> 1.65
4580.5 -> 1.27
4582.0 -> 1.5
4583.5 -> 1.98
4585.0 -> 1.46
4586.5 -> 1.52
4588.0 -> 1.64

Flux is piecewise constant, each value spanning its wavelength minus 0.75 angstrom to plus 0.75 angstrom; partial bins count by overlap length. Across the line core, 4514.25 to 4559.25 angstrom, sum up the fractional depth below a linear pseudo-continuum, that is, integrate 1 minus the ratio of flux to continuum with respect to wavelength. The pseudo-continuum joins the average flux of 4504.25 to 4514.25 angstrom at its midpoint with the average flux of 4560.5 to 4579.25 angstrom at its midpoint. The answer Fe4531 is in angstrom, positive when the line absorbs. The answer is 4.21 angstrom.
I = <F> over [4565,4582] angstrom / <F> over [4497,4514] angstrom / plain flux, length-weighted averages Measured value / 1.2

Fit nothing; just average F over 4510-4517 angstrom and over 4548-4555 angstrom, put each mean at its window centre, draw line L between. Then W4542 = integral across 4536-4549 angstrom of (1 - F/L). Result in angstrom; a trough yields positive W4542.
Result 0.6 angstrom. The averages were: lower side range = 1.41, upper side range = 1.56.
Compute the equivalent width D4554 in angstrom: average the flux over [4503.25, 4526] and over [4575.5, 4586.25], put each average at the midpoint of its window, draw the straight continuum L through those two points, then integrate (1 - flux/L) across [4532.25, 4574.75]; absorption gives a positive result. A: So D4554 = 2.6 angstrom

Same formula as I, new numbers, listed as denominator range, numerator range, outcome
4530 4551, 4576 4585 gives 1.23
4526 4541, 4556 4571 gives 1.10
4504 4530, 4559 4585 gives 1.17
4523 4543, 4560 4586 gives 1.17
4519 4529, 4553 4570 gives 1.11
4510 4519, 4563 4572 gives 1.19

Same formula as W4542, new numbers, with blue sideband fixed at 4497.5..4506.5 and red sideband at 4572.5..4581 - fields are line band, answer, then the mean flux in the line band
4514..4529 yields 1.8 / 1.48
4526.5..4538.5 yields 1.1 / 1.57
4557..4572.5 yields 1.6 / 1.68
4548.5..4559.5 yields 1.6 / 1.56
